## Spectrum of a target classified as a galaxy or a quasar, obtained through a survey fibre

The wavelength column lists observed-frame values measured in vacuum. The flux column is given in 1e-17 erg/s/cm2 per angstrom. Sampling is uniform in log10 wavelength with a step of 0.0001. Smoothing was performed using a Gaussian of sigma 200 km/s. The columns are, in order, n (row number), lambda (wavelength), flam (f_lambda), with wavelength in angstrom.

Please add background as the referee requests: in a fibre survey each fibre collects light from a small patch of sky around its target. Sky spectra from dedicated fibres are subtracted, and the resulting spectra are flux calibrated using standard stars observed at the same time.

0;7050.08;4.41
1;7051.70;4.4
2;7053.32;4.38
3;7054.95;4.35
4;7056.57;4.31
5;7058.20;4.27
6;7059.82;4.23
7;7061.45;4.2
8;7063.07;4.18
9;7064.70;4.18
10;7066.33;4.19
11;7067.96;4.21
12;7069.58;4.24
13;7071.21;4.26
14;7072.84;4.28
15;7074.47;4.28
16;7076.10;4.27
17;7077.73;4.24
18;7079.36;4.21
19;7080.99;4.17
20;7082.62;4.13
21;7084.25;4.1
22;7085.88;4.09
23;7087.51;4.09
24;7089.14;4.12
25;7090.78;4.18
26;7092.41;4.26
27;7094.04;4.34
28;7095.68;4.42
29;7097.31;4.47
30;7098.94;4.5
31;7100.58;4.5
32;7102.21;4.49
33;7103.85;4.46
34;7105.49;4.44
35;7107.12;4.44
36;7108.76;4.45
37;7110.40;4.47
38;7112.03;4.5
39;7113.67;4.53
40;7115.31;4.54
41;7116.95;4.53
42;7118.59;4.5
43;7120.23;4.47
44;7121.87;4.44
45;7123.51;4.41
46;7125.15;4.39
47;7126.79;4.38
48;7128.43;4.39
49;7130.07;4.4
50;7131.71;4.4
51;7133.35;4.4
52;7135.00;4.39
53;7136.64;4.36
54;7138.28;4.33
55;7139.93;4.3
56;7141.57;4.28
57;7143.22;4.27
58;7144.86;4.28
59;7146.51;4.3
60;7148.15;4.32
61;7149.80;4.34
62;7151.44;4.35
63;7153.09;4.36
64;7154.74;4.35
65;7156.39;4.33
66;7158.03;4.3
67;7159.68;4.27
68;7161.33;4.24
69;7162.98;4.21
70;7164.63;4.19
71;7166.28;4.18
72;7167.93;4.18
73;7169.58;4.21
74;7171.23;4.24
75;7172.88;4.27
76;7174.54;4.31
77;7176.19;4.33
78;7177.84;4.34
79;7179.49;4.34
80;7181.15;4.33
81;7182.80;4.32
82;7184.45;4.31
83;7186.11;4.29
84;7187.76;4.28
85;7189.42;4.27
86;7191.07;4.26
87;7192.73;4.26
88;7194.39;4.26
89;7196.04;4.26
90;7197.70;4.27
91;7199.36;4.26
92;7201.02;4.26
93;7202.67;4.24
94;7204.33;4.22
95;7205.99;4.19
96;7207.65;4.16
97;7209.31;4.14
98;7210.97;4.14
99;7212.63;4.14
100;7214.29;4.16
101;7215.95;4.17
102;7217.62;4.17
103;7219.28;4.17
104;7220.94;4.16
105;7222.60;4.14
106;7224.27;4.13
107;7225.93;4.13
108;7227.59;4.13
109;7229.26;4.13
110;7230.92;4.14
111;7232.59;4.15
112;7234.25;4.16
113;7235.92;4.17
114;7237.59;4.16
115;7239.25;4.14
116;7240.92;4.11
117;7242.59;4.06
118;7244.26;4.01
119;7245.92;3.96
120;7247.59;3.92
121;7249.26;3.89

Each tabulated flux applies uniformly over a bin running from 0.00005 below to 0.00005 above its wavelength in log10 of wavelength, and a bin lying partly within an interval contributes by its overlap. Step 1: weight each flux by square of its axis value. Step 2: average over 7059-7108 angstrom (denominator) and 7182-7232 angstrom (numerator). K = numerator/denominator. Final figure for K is 1.02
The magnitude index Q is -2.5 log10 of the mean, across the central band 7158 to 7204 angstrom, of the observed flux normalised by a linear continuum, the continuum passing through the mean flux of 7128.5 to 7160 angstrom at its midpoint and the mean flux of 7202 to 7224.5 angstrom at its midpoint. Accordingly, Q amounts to -0.01 mag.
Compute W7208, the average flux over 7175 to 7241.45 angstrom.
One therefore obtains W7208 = 4.21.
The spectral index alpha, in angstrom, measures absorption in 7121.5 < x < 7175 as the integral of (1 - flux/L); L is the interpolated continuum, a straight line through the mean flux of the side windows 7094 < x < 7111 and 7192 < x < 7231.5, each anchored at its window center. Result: 0.36 angstrom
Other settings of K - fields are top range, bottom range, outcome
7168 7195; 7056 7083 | 1.05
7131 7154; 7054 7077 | 1.04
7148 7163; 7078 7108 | 1.02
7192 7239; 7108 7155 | 0.97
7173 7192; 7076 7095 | 1.06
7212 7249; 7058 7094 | 1.02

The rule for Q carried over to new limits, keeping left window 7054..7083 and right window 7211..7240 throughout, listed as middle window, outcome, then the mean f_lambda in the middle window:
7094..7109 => -0.06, 4.46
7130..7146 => -0.04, 4.34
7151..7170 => -0.02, 4.26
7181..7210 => -0.02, 4.25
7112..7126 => -0.07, 4.48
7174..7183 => -0.04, 4.33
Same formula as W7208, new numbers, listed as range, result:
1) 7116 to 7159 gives 4.37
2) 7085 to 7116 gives 4.38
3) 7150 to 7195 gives 4.28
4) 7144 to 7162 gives 4.31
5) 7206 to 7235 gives 4.15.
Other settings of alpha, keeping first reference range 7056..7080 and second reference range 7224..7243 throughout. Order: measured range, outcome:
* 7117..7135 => -0.9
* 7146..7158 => -0.4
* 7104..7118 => -0.9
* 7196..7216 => -0.2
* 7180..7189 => -0.3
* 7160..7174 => -0.1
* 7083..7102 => -0.3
